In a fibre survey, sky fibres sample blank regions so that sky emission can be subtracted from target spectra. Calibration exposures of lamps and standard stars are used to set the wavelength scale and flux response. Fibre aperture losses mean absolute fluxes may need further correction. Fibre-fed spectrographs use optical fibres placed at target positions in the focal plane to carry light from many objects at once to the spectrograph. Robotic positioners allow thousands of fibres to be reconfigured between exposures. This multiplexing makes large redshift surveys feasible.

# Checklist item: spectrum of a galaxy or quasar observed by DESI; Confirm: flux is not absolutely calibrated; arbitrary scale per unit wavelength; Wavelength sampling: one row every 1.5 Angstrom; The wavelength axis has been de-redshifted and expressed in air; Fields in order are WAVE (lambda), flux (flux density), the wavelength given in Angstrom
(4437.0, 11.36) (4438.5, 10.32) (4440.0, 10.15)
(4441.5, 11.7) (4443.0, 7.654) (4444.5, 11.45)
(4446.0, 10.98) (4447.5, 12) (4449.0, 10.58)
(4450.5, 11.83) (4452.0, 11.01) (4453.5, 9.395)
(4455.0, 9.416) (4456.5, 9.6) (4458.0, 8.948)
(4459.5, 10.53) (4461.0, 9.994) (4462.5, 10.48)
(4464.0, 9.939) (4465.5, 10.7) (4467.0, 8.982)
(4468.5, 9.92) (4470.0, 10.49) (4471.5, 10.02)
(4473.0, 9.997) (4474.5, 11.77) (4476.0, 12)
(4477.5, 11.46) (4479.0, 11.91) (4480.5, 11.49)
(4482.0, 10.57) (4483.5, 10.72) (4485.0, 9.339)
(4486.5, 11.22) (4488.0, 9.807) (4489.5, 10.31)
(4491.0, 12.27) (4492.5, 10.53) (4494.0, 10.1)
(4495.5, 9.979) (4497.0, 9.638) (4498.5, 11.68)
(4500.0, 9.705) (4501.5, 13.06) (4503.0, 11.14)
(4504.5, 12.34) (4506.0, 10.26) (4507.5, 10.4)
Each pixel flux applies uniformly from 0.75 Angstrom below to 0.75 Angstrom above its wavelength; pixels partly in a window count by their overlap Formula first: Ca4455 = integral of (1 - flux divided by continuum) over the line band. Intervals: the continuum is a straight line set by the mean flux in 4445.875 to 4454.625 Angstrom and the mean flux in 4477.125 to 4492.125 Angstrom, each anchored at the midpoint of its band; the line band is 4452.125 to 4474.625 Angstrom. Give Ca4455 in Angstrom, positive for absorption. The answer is 1.9 Angstrom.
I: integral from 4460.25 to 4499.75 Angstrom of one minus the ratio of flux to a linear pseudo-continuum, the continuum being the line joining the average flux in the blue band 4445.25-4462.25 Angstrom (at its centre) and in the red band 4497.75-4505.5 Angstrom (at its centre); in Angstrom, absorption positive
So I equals 1.6 Angstrom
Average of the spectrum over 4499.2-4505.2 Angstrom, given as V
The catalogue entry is 11.6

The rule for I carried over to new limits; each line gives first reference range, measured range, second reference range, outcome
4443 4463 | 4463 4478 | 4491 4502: 0.0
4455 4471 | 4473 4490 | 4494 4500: -1.3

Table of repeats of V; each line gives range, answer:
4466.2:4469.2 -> 9.46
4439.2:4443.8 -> 9.86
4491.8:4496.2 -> 10.2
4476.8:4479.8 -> 11.7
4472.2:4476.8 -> 11.2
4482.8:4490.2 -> 10.3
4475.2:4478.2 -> 11.7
